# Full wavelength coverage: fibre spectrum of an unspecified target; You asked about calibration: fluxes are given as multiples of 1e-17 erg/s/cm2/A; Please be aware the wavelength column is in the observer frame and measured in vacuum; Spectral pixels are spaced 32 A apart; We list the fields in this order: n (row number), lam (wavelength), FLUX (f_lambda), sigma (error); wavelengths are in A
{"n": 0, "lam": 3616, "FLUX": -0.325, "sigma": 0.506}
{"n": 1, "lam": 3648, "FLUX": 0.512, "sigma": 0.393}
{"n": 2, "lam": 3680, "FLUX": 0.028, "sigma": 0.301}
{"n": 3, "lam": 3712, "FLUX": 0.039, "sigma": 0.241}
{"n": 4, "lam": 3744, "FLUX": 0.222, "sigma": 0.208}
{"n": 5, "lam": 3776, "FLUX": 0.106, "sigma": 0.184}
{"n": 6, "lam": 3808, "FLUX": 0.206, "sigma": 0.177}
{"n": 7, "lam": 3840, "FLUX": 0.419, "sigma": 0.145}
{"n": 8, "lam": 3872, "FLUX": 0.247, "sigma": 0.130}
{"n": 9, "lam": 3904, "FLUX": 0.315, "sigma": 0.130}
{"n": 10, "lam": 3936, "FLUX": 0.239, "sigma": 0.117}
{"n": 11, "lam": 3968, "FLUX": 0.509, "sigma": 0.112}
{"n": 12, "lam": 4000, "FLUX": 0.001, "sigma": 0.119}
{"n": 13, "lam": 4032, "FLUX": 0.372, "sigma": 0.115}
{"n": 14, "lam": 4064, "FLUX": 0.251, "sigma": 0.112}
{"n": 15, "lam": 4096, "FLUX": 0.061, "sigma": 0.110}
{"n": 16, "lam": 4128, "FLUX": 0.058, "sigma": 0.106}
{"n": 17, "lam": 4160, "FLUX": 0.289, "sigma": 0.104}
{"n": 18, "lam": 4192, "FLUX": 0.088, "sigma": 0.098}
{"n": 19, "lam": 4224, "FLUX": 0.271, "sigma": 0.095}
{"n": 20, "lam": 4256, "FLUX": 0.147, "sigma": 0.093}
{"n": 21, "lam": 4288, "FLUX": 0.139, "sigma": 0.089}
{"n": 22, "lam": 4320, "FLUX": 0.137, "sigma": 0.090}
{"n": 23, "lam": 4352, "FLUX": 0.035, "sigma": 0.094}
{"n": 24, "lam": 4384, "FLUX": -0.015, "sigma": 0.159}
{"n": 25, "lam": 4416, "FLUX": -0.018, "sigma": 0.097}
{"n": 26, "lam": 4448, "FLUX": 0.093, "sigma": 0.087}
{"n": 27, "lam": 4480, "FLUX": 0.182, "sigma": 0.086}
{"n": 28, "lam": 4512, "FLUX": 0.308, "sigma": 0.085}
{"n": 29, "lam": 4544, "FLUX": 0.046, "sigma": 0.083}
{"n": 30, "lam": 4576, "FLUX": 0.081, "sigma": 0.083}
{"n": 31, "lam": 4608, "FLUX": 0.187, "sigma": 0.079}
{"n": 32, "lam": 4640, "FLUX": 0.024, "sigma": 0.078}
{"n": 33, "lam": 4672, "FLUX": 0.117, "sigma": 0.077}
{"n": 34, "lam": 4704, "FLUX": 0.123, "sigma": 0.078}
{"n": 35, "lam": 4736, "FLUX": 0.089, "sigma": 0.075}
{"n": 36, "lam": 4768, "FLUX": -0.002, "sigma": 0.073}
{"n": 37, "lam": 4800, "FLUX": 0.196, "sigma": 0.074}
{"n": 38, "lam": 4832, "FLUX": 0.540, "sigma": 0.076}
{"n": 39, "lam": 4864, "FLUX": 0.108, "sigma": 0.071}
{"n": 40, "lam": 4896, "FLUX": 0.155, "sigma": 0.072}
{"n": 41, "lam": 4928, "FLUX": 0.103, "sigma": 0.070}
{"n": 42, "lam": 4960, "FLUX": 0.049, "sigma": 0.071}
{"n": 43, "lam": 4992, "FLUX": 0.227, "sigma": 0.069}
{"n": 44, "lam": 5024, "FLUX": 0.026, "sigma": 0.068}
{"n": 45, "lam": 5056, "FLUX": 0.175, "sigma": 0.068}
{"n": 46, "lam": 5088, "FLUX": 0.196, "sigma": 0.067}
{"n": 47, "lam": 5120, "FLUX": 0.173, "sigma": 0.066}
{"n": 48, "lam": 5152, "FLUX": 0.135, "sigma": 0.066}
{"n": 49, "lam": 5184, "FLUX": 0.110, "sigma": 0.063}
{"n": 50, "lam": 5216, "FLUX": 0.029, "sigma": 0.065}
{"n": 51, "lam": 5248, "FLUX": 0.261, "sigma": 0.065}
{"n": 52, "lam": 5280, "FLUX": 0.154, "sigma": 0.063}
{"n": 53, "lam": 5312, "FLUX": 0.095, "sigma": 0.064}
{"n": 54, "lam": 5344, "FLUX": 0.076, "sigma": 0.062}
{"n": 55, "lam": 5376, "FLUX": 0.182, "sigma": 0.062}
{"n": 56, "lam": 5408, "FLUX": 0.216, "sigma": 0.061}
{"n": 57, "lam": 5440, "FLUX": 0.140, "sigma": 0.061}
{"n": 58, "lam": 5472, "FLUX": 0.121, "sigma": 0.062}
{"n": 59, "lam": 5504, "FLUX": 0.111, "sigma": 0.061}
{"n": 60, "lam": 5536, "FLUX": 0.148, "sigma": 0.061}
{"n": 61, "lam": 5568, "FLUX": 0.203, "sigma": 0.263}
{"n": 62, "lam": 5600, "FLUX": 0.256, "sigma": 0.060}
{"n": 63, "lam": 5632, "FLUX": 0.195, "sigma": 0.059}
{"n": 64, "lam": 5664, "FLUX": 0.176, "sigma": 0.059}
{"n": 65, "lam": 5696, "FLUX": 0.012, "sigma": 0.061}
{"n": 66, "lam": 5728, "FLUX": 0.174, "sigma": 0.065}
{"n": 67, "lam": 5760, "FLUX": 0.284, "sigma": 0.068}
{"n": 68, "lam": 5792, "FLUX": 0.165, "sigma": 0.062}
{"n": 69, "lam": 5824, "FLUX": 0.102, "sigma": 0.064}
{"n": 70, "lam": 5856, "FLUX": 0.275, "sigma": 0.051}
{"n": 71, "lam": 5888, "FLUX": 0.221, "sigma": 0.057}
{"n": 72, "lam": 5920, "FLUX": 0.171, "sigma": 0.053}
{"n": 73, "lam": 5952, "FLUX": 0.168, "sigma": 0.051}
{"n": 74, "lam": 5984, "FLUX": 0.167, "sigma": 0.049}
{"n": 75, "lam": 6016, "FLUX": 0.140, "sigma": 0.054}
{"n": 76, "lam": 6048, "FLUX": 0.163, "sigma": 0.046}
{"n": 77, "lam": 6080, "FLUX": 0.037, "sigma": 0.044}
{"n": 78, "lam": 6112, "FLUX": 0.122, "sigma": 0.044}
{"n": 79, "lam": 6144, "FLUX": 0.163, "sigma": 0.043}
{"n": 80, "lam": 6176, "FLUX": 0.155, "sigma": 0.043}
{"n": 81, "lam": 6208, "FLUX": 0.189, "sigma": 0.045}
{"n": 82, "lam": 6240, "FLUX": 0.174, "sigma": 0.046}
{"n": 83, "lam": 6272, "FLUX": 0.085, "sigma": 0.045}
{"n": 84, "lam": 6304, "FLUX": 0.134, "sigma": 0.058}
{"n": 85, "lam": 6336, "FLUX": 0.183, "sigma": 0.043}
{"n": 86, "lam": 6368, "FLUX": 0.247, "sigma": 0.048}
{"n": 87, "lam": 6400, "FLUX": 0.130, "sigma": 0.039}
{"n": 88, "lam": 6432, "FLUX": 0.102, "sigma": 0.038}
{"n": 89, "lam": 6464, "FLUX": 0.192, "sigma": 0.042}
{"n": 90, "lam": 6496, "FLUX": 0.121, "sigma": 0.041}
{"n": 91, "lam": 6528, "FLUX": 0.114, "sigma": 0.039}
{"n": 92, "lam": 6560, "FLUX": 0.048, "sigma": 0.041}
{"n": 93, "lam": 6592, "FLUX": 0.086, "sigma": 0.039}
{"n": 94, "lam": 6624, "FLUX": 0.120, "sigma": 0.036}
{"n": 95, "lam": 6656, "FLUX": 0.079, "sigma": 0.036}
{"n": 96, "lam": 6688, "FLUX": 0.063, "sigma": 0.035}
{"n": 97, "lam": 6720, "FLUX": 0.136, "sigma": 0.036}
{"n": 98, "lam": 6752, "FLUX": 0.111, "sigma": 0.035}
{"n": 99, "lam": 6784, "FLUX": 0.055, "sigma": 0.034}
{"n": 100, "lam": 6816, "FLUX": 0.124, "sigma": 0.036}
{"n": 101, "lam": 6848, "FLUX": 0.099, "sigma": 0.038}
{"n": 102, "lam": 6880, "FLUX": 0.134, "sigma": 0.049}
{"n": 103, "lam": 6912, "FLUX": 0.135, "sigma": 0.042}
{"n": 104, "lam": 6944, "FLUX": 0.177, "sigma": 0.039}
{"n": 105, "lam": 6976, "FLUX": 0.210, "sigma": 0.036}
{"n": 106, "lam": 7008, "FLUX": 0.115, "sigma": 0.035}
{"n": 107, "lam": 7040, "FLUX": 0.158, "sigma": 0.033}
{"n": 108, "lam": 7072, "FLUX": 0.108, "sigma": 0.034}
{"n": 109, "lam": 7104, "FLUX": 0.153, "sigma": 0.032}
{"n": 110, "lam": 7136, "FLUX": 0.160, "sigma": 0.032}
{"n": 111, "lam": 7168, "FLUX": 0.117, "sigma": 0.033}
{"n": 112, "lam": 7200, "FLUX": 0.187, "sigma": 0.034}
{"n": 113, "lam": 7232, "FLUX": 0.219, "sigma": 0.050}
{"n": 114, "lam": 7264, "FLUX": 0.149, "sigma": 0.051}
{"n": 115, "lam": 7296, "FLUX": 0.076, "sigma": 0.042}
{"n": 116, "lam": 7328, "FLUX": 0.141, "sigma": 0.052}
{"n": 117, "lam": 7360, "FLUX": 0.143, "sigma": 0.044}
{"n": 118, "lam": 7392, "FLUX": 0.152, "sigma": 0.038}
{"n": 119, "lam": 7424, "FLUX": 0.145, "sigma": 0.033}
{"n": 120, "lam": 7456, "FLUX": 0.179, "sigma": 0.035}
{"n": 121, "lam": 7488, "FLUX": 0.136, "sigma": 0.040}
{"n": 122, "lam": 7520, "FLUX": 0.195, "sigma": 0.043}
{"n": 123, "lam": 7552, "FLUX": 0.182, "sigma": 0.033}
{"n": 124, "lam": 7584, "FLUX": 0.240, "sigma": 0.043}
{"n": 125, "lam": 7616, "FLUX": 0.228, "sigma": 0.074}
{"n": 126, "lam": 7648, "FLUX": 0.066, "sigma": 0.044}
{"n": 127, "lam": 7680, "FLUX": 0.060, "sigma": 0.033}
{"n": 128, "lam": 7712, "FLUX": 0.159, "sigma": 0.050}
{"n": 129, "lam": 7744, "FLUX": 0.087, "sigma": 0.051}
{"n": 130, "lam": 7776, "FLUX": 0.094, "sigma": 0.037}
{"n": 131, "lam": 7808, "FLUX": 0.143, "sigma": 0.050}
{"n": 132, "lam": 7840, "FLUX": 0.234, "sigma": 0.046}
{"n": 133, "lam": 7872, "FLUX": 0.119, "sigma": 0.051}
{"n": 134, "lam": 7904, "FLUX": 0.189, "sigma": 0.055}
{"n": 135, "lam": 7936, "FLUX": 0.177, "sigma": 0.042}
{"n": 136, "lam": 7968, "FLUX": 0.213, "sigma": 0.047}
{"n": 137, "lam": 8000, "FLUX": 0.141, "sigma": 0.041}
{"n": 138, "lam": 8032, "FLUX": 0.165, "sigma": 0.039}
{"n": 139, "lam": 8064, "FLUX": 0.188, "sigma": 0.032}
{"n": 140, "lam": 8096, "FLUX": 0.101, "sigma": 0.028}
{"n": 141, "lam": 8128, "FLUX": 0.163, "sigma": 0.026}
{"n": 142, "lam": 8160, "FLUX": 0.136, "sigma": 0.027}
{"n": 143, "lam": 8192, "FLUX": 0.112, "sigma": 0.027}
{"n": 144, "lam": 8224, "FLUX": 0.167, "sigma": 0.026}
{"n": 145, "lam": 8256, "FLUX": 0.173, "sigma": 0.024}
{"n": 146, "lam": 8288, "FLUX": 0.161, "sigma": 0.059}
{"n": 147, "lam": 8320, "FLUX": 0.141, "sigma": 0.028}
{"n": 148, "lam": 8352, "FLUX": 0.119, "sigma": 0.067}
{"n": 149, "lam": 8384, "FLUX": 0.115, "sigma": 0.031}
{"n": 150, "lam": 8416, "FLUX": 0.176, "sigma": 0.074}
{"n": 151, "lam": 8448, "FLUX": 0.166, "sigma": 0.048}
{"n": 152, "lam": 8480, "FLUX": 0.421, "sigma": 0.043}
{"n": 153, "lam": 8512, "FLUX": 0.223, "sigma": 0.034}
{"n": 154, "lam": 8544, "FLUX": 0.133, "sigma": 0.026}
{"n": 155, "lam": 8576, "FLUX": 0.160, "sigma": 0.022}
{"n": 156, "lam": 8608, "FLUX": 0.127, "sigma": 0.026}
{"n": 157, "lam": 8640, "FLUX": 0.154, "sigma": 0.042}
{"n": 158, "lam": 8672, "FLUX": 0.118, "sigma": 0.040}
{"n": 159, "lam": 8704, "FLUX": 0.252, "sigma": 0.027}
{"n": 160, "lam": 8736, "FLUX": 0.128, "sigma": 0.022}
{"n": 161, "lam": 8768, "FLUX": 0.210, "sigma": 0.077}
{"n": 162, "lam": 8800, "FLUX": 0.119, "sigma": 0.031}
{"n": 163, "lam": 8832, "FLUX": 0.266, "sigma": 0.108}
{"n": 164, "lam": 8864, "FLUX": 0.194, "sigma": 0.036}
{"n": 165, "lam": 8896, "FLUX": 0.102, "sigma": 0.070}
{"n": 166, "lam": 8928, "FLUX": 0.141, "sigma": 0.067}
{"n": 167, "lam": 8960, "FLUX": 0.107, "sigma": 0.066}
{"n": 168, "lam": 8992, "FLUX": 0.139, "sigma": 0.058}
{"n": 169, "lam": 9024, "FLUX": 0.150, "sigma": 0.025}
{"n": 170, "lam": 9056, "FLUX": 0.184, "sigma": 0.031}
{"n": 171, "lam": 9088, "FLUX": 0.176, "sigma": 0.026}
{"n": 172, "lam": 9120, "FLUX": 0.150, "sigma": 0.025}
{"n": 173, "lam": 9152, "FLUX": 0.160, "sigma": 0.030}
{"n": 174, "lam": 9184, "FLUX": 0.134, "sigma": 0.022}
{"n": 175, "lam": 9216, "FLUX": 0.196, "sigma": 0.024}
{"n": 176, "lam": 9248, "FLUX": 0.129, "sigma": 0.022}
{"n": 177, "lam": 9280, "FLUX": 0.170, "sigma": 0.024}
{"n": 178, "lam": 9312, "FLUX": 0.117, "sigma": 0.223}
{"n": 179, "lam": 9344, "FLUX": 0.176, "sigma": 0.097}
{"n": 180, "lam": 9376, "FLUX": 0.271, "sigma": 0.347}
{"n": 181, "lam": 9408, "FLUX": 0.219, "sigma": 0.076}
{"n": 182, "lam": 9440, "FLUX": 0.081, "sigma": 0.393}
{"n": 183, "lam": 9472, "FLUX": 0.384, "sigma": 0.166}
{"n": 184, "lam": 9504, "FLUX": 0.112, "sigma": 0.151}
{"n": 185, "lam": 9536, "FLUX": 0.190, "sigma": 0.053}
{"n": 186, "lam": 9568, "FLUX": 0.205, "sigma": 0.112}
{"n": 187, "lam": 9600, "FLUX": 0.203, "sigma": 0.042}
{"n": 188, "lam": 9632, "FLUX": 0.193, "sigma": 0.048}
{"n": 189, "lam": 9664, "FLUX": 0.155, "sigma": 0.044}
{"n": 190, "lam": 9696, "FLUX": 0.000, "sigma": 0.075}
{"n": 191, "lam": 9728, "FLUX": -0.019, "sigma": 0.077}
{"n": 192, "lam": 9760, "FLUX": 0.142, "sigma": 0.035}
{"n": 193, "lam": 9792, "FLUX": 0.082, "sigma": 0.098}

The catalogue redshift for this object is 0.29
